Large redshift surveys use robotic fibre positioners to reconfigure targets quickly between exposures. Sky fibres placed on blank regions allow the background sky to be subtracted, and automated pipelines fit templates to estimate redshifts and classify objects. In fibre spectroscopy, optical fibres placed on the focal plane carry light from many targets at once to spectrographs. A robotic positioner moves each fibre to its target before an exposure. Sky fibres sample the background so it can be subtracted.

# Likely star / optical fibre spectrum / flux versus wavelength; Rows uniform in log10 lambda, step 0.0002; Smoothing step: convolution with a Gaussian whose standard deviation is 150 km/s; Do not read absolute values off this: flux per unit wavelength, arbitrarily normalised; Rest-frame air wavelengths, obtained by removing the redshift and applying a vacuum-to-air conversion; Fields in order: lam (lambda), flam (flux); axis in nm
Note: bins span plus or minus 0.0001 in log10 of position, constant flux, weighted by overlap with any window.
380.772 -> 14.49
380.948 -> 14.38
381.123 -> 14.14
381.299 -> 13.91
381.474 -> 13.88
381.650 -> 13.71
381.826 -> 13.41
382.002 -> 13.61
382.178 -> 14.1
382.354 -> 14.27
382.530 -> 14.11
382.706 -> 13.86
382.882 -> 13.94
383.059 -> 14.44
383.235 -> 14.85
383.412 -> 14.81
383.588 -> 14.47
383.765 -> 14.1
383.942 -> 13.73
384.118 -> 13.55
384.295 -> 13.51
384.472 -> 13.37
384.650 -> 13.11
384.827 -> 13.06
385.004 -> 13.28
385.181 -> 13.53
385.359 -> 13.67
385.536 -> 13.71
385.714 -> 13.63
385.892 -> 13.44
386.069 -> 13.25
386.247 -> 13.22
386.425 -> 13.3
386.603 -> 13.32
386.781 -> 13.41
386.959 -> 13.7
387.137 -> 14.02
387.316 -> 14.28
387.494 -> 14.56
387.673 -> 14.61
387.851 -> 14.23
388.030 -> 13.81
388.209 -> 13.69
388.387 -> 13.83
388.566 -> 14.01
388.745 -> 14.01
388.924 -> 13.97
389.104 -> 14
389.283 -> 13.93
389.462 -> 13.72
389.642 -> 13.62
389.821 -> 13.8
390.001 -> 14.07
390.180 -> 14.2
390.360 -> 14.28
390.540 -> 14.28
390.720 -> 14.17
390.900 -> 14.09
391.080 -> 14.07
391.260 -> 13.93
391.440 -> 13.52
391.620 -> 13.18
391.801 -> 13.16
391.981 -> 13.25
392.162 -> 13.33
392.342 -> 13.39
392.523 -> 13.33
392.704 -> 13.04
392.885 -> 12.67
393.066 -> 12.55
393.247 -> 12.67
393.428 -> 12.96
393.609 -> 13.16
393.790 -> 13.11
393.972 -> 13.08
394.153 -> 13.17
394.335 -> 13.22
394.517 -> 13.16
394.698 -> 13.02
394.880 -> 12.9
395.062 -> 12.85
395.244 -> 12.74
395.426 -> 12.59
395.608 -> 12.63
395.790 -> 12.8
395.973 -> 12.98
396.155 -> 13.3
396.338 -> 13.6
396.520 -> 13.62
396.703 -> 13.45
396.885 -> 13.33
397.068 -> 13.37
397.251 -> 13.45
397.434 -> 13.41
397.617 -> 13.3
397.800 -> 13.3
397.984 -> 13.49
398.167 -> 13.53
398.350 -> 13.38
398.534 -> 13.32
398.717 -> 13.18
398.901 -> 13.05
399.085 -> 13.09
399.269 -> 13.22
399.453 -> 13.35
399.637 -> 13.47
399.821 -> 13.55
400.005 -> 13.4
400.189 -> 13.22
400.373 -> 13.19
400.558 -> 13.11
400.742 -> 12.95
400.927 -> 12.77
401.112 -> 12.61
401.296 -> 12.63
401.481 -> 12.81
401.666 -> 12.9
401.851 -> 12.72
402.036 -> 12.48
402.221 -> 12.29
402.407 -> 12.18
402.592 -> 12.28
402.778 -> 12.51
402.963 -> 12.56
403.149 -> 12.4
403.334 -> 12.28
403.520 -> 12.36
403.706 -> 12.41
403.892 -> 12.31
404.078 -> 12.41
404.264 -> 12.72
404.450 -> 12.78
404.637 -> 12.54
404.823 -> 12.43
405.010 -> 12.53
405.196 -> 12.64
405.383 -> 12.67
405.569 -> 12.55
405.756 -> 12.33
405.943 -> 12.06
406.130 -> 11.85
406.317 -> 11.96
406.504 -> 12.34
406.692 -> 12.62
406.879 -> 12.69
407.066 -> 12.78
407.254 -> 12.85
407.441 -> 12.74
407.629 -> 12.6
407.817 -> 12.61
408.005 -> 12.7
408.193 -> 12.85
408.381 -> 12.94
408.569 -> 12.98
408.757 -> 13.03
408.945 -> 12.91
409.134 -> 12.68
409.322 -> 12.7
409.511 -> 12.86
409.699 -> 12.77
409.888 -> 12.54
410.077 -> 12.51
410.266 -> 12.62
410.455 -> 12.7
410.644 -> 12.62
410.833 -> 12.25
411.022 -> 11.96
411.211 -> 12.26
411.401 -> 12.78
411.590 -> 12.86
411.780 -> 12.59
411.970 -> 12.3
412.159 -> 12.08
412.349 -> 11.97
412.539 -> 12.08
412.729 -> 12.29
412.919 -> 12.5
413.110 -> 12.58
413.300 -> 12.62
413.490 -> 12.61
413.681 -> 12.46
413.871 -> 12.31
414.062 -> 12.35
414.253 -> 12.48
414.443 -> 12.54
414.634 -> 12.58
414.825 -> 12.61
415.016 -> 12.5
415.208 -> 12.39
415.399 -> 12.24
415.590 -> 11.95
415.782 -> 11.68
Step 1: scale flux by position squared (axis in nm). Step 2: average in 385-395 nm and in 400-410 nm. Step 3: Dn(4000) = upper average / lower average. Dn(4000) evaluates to 1.0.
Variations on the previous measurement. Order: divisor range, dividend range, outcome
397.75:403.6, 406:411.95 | 1.02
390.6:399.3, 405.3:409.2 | 1.01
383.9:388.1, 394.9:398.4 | 1.02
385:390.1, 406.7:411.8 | 1.03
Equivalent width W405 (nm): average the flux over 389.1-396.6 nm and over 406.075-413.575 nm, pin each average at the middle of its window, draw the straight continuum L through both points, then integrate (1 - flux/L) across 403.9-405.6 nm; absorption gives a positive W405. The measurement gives 0.03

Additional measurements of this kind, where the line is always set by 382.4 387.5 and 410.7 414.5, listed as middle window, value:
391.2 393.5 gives 0.043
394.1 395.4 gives 0.029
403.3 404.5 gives 0.034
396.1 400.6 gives -0.086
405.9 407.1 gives 0.036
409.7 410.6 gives -0.007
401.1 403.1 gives 0.058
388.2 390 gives -0.043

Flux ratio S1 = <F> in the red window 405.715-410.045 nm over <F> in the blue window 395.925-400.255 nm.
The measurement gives 0.9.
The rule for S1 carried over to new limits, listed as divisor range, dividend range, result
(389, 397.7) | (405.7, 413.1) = 0.94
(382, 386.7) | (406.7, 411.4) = 0.92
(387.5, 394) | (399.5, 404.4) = 0.93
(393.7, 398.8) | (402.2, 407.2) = 0.94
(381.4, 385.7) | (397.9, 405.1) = 0.93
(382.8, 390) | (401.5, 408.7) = 0.91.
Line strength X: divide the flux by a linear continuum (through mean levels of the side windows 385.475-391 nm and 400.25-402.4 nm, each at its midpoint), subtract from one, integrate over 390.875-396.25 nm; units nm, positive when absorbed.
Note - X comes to 0.12 nm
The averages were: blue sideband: 13.9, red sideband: 12.7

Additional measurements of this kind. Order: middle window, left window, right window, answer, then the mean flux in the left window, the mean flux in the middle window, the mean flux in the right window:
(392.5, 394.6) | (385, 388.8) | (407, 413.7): 0.07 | 13.8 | 13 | 12.6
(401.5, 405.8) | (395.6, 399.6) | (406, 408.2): 0.10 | 13.3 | 12.5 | 12.5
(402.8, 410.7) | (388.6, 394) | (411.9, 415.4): 0.11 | 13.6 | 12.6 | 12.4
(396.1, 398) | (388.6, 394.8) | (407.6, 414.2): -0.03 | 13.5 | 13.4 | 12.6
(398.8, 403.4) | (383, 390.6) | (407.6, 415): 0.09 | 13.8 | 12.8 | 12.6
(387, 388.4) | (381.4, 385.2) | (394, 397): -0.06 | 13.9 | 14.1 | 13.1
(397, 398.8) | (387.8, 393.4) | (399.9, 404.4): -0.05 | 13.7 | 13.4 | 12.7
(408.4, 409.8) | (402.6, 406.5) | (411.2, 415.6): -0.05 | 12.4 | 12.9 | 12.4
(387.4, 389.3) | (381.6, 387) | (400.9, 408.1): -0.08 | 13.7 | 14.1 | 12.5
